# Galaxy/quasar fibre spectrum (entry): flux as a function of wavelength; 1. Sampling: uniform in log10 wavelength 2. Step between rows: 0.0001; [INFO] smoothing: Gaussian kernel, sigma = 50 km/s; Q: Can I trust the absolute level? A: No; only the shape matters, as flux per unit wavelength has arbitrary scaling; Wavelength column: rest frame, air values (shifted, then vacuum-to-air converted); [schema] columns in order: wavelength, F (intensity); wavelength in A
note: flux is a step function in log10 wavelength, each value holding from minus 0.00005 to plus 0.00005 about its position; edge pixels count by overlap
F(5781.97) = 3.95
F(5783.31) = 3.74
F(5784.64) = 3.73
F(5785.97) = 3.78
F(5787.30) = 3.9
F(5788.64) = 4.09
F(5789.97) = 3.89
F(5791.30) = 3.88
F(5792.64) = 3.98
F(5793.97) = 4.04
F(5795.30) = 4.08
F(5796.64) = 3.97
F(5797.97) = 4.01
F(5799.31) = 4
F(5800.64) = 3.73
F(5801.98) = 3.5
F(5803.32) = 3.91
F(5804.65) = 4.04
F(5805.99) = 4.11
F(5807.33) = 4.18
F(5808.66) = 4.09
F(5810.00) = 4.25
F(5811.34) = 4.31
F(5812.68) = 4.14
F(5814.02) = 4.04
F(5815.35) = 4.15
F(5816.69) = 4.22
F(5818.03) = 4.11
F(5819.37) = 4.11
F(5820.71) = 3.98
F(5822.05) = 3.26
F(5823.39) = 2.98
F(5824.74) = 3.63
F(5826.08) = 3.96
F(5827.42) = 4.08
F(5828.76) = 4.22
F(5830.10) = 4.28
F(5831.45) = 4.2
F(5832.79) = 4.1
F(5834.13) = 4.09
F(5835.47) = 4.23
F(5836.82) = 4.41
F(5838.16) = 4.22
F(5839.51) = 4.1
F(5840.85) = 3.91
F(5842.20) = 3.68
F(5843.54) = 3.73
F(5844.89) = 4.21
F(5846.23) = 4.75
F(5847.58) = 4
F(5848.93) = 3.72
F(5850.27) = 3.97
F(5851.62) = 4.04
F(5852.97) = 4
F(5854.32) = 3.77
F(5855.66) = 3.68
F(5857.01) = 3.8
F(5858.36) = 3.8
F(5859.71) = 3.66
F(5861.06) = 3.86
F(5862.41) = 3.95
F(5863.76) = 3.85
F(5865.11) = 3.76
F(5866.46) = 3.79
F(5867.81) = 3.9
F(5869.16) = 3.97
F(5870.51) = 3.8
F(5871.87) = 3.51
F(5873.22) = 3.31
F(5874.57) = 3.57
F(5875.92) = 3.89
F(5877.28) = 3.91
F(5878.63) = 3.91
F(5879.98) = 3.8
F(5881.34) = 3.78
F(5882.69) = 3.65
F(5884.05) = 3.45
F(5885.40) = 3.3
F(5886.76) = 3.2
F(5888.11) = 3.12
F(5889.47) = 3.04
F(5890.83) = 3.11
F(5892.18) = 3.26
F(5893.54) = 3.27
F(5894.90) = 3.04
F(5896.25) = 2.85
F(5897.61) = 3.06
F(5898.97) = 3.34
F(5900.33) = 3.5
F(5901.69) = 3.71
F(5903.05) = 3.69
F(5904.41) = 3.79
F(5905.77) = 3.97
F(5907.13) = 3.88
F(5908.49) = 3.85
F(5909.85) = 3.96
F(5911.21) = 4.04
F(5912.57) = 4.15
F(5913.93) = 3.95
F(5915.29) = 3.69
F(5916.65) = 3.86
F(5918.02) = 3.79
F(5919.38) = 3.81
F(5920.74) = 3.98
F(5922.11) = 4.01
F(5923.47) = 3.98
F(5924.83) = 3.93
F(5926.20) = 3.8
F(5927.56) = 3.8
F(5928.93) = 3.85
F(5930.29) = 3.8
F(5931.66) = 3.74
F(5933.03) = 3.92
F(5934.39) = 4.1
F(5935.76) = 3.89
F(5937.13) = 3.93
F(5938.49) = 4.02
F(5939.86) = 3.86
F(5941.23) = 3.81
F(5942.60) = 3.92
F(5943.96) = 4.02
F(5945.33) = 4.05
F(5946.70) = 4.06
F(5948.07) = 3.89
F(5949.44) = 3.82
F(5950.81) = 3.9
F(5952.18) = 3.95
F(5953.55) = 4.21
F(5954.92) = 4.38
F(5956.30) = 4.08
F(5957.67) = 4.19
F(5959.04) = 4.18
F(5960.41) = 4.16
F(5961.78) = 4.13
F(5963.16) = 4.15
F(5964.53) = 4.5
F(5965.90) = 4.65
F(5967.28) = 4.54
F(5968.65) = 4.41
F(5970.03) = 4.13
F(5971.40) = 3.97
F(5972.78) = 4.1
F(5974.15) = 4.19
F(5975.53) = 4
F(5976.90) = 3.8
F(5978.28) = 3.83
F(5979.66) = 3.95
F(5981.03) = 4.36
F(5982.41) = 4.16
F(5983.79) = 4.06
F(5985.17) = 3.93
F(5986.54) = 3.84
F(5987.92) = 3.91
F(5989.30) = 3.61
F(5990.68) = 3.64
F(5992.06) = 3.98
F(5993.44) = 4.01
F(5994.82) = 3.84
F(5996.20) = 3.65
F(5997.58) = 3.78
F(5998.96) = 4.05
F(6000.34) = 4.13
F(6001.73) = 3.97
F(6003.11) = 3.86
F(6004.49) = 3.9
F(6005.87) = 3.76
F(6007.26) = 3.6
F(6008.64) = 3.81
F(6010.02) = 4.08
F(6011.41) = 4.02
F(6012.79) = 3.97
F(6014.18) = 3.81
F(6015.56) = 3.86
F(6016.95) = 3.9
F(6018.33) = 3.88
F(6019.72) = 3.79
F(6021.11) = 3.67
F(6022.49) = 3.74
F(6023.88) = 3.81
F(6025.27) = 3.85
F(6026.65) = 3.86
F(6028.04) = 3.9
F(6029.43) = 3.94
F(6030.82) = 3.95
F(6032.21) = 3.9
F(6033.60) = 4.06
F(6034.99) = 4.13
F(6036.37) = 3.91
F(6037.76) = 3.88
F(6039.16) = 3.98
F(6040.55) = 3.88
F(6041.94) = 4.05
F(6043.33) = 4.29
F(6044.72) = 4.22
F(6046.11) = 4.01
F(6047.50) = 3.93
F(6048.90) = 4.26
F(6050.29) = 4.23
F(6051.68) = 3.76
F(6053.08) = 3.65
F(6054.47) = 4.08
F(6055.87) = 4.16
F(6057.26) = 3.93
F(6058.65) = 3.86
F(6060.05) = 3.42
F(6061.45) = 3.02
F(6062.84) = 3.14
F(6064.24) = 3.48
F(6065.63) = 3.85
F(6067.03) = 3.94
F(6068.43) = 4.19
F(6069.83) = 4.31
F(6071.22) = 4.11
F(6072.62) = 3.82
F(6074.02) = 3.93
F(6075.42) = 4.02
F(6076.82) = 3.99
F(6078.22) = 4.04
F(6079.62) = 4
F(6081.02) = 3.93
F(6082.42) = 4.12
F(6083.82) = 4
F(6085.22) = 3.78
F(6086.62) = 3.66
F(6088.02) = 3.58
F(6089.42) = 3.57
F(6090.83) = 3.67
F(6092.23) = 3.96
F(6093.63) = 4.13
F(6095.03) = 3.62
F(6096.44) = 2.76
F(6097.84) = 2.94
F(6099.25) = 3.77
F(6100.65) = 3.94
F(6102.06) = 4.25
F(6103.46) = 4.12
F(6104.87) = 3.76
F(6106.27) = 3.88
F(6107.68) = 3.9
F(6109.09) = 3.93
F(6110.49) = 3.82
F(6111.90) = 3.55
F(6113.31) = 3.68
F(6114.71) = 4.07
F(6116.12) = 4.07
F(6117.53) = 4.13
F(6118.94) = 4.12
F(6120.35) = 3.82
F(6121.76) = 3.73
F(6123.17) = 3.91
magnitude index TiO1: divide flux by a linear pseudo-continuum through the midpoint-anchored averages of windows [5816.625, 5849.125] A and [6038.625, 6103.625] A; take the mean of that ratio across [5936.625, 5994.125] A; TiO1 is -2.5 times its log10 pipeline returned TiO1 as -0.04 mag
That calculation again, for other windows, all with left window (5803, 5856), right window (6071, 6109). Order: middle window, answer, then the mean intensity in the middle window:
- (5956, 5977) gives -0.08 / 4.21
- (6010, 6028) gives 0.01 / 3.86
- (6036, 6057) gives -0.04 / 4.02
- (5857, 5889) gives 0.09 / 3.68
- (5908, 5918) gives 0.01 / 3.92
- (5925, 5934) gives 0.03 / 3.83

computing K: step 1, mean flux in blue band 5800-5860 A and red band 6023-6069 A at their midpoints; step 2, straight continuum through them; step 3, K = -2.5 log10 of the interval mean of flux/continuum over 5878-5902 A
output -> 0.18 mag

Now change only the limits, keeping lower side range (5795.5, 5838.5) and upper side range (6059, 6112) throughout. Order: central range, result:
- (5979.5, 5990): -0.029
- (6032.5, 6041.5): -0.040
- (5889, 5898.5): 0.264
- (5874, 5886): 0.074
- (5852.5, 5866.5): 0.047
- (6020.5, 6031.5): -0.001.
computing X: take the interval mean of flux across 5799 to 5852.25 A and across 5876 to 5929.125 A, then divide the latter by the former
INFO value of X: 0.91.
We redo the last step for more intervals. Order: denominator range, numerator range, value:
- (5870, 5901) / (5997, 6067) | 1.14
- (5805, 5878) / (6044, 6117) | 0.97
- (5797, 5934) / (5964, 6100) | 1.02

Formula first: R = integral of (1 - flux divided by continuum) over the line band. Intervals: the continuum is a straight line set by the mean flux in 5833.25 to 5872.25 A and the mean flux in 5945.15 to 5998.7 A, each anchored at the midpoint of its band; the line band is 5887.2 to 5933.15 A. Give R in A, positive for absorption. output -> 3.9 A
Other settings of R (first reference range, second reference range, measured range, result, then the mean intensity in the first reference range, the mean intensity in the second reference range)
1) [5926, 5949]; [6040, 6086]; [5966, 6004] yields -0.8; 3.91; 3.92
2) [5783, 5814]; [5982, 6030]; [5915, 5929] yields 0.2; 3.98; 3.87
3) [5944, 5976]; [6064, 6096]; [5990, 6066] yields 2.5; 4.16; 3.9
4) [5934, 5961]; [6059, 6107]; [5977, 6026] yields 0.5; 4.02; 3.79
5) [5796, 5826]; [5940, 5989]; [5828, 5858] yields -0.6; 3.94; 4.09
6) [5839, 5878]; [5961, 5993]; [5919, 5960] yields 0.5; 3.86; 4.08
